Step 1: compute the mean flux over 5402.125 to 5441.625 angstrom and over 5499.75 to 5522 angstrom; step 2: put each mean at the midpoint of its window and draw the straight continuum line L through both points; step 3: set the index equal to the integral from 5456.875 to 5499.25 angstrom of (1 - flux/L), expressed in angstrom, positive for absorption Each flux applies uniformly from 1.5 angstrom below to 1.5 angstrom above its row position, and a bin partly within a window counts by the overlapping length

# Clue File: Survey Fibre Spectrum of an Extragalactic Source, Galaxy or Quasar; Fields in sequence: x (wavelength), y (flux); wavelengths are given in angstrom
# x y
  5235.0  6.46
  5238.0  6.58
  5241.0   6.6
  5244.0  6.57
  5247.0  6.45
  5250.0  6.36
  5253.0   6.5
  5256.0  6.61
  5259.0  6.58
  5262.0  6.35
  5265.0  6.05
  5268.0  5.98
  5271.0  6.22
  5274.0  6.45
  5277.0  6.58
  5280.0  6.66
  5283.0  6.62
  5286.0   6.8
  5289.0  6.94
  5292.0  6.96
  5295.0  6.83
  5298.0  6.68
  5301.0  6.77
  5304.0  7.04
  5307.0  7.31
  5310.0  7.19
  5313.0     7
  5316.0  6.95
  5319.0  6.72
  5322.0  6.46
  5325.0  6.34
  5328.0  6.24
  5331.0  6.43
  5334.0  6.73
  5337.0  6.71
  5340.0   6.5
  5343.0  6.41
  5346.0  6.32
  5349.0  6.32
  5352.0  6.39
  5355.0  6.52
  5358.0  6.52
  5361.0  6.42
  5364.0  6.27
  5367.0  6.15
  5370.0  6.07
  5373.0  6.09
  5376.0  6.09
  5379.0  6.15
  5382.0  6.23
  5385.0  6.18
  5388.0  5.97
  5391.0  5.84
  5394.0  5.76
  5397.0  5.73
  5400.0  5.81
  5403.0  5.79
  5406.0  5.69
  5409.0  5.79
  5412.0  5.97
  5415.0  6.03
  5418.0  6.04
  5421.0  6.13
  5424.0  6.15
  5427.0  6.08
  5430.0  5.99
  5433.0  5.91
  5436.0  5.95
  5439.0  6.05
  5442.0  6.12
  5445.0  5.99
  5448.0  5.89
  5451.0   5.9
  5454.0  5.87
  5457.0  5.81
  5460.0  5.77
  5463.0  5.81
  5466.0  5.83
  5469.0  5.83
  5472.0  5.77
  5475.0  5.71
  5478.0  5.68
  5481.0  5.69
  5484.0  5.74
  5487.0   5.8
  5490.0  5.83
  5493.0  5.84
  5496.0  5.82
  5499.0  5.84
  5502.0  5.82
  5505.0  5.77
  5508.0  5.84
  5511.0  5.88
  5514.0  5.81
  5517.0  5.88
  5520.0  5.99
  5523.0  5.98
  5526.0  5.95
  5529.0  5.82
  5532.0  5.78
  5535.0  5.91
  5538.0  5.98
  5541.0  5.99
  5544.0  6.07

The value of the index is 0.9 angstrom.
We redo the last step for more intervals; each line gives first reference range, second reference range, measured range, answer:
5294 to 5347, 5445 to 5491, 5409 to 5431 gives 0.2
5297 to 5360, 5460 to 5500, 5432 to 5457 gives 0.1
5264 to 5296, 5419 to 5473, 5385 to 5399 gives 0.6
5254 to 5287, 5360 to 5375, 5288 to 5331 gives -3.1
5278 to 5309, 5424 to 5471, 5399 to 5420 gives 0.9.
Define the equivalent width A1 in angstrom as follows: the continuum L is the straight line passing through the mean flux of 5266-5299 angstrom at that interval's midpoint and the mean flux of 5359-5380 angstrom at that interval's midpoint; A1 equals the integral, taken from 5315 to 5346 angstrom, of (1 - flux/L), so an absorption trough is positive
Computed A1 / -0.77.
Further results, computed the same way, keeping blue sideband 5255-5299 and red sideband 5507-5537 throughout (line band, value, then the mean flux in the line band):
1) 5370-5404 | 1.5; 5.97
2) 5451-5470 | 0.7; 5.83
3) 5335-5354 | -0.2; 6.45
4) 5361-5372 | 0.2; 6.2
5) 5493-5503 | 0.2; 5.83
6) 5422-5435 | 0.2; 6.03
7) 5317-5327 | -0.1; 6.52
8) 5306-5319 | -1.2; 7.06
